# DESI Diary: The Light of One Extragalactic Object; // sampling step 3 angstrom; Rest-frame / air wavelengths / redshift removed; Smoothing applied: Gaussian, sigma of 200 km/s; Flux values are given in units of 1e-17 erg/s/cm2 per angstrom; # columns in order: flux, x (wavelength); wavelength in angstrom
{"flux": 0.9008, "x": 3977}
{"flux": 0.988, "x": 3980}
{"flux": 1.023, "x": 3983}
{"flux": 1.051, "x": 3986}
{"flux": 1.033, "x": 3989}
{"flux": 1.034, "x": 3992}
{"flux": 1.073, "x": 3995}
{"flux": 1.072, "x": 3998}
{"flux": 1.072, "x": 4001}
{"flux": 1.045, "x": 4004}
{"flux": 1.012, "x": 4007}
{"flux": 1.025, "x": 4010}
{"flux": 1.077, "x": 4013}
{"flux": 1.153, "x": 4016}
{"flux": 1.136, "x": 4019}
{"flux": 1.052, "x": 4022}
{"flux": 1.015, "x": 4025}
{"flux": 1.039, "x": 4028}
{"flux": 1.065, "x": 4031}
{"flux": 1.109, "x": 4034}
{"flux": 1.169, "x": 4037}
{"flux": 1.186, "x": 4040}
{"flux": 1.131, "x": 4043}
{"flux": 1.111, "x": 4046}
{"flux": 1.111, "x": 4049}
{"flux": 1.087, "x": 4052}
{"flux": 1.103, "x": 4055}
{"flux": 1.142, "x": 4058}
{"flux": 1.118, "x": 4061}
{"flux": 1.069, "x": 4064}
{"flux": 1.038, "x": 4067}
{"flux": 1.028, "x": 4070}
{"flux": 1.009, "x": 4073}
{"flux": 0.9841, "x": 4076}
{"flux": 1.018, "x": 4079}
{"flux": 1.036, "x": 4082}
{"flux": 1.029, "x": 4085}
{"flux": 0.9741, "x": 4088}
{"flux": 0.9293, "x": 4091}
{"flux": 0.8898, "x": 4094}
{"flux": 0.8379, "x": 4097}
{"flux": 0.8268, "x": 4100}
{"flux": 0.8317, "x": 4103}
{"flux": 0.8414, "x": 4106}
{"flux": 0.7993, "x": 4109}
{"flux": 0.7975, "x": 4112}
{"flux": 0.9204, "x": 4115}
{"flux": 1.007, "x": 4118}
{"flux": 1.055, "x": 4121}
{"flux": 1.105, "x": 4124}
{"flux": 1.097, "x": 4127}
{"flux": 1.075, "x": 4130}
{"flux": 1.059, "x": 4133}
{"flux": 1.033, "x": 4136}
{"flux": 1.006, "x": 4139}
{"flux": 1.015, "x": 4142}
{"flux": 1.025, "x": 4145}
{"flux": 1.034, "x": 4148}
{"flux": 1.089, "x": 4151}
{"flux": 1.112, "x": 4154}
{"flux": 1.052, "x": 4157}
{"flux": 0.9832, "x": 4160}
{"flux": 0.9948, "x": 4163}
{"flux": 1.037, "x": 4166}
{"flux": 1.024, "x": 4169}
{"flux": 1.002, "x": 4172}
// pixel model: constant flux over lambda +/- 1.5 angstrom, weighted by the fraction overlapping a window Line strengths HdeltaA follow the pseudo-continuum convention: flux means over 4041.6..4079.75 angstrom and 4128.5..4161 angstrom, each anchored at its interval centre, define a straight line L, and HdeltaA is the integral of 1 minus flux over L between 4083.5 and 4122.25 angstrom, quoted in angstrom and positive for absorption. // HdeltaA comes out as 5.8 angstrom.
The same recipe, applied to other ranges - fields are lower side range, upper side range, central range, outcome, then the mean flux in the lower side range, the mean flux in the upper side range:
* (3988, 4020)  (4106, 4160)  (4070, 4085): 0.28 angstrom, 1.07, 1.01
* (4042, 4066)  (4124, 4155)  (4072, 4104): 4.24 angstrom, 1.11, 1.06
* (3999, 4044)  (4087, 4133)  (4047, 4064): -1.33 angstrom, 1.09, 0.936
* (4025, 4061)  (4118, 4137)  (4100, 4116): 3.60 angstrom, 1.11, 1.07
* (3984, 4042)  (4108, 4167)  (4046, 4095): 0.42 angstrom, 1.07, 1.02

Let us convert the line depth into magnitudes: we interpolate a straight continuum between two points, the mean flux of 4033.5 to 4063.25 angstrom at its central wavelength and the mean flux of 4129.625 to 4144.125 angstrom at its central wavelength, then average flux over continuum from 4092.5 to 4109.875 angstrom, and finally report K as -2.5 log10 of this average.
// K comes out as 0.26 mag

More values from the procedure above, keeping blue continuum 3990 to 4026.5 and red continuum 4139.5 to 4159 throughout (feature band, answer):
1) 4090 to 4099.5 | 0.20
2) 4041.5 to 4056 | -0.05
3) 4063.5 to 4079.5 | 0.04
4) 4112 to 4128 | 0.04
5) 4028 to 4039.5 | -0.05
